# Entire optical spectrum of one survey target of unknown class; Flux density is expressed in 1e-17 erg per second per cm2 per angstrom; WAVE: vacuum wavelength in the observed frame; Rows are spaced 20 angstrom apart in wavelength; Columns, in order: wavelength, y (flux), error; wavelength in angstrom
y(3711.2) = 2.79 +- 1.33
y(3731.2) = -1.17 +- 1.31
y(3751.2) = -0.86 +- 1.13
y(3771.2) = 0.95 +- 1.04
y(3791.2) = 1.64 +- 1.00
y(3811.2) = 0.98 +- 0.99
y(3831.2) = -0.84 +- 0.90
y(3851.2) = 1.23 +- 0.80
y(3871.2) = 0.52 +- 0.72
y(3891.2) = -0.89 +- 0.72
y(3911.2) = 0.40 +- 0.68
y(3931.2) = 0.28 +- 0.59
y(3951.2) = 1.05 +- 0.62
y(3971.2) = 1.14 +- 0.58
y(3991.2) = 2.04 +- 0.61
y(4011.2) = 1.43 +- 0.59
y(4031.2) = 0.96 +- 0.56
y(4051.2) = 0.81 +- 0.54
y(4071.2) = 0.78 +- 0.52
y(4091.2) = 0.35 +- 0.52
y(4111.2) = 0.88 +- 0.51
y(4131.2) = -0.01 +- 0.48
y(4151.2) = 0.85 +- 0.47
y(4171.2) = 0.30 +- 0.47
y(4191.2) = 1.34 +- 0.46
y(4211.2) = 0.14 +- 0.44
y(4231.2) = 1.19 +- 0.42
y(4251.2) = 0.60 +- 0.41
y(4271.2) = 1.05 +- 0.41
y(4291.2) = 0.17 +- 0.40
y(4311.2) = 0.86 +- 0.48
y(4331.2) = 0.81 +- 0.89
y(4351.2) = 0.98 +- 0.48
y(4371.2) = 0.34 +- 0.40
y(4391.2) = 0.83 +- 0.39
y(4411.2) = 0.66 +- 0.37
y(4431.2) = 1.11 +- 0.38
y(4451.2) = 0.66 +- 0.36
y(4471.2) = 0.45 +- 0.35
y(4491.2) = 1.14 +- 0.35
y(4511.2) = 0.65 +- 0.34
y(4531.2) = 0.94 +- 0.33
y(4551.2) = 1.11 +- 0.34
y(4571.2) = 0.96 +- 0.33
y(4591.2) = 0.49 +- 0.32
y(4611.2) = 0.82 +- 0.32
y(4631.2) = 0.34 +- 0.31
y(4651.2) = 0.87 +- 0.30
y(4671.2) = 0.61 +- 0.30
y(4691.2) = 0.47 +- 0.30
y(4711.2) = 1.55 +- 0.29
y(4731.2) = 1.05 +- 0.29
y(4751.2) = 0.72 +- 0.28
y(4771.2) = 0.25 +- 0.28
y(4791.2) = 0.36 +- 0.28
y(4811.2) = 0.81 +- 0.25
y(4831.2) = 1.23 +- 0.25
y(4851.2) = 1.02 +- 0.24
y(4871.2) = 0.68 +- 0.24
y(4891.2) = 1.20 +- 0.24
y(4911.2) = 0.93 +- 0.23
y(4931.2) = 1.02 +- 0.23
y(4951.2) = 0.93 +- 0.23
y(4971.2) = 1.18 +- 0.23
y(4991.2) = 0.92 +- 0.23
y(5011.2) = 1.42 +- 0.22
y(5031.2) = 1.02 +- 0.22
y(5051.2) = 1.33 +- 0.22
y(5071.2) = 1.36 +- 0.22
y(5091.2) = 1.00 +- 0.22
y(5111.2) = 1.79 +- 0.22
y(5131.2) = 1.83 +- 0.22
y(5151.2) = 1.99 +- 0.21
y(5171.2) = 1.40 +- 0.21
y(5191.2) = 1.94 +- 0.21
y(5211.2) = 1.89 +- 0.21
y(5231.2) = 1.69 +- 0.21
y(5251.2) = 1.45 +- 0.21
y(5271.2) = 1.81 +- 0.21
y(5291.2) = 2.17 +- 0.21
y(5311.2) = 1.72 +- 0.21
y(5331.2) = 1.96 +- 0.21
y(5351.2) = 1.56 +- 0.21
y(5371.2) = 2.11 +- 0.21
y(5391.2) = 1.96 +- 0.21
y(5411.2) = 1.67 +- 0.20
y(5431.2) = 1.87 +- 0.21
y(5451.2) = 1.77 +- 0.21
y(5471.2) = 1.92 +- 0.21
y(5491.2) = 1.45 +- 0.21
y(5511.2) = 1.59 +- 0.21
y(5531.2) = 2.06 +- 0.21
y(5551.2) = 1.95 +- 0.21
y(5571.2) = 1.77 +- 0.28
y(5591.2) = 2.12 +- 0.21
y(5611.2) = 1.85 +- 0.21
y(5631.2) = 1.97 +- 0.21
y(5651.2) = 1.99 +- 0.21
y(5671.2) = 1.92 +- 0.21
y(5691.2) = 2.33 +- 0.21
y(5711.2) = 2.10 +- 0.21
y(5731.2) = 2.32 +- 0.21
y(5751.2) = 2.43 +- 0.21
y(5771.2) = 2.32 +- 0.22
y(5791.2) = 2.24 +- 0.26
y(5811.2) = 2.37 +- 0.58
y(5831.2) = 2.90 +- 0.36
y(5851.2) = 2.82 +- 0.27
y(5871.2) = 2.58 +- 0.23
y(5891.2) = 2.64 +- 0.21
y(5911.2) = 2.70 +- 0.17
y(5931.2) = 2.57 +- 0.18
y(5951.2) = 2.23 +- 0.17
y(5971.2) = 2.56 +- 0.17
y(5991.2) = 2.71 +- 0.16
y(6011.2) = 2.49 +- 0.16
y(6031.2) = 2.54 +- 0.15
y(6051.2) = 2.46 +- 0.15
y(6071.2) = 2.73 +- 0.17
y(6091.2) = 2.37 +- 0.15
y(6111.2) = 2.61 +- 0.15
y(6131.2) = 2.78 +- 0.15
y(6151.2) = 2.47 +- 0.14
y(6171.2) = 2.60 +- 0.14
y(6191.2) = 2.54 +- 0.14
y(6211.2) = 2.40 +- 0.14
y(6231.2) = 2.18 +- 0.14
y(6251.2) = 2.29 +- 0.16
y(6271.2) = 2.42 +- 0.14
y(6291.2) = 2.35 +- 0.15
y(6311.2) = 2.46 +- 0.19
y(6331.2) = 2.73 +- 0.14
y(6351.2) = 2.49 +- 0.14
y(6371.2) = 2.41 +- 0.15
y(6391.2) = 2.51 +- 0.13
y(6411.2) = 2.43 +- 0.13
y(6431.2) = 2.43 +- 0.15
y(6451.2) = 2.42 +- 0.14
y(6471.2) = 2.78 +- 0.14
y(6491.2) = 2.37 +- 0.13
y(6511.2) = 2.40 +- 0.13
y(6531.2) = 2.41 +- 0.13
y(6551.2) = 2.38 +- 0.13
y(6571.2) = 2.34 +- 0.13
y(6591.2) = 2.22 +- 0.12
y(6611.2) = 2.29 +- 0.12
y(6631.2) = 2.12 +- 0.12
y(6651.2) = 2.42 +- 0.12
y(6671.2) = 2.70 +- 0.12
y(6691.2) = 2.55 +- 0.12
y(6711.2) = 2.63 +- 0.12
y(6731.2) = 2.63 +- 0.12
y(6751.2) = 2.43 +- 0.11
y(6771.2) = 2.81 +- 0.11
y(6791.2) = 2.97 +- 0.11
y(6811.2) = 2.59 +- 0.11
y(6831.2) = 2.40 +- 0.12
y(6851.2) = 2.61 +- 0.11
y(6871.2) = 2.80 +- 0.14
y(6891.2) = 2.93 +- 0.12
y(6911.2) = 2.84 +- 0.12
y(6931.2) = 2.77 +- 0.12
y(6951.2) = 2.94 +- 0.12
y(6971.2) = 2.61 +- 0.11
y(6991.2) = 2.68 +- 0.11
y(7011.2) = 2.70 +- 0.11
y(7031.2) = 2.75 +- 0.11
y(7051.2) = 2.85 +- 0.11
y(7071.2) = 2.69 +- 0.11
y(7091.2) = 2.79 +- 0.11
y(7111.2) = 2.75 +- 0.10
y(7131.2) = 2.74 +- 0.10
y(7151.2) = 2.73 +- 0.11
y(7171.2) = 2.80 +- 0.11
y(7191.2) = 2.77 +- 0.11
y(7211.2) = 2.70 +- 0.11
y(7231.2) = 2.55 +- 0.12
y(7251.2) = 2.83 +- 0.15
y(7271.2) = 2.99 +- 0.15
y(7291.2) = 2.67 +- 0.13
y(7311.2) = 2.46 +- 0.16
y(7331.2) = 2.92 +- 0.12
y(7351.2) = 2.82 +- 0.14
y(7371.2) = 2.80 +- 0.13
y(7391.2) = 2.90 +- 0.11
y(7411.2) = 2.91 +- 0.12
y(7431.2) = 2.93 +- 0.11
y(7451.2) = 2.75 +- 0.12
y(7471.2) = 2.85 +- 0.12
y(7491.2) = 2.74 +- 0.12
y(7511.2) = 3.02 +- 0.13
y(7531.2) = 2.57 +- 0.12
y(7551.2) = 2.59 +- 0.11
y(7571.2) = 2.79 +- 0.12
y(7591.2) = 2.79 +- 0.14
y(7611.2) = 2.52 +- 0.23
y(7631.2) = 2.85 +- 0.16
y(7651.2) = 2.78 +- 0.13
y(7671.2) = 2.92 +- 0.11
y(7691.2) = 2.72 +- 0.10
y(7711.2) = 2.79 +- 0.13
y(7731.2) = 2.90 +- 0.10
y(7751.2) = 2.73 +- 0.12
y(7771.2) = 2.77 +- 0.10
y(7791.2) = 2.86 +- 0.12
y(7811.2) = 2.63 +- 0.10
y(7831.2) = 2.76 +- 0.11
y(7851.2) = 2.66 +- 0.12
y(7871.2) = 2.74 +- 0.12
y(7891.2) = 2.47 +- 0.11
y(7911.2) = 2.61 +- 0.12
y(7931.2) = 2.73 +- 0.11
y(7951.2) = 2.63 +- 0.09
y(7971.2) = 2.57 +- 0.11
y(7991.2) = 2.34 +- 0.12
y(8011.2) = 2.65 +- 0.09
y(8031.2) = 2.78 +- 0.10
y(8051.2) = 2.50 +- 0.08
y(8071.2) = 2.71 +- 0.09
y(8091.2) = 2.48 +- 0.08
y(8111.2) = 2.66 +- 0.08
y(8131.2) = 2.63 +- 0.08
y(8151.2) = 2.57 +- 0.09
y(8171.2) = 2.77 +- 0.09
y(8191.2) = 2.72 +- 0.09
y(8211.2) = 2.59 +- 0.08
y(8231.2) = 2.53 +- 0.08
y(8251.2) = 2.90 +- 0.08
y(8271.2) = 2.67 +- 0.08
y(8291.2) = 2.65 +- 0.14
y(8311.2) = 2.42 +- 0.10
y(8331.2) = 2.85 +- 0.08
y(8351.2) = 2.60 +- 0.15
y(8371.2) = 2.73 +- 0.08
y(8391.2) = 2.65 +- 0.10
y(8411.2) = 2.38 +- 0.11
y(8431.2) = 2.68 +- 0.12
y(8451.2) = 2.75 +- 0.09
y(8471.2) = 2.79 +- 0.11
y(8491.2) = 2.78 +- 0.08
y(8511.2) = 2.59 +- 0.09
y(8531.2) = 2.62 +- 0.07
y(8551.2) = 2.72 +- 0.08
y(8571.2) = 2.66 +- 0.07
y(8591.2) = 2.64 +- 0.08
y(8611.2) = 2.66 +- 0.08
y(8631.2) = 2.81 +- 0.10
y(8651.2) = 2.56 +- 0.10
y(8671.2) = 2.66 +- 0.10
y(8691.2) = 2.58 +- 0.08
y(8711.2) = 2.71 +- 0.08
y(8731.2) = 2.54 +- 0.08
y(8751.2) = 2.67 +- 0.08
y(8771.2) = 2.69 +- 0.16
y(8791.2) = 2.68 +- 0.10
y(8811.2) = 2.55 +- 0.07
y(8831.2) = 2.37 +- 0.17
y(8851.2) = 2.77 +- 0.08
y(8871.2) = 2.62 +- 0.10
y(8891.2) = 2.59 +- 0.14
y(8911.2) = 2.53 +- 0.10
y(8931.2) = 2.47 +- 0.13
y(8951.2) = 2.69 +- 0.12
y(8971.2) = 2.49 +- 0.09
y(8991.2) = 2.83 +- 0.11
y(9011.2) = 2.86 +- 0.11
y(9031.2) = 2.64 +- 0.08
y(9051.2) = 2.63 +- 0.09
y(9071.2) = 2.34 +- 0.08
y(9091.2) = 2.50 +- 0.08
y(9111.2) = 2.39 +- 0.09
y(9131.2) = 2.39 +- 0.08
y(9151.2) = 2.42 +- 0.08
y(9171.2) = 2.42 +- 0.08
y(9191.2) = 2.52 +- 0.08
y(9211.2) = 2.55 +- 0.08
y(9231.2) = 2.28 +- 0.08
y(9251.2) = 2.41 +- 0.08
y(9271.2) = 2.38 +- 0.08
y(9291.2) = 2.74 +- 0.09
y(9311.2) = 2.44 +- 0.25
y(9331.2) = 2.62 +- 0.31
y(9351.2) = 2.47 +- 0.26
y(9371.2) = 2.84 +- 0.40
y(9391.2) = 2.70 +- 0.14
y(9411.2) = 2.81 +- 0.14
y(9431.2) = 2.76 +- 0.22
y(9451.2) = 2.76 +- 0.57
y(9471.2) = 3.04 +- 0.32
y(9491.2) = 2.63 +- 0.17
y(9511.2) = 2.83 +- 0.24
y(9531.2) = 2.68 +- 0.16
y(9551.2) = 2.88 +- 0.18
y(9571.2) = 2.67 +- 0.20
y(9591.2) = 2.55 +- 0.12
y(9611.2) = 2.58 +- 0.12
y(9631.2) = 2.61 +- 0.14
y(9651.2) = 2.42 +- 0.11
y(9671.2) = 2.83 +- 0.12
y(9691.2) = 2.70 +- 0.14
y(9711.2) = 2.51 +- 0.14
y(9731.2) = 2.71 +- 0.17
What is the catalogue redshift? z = 0.28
